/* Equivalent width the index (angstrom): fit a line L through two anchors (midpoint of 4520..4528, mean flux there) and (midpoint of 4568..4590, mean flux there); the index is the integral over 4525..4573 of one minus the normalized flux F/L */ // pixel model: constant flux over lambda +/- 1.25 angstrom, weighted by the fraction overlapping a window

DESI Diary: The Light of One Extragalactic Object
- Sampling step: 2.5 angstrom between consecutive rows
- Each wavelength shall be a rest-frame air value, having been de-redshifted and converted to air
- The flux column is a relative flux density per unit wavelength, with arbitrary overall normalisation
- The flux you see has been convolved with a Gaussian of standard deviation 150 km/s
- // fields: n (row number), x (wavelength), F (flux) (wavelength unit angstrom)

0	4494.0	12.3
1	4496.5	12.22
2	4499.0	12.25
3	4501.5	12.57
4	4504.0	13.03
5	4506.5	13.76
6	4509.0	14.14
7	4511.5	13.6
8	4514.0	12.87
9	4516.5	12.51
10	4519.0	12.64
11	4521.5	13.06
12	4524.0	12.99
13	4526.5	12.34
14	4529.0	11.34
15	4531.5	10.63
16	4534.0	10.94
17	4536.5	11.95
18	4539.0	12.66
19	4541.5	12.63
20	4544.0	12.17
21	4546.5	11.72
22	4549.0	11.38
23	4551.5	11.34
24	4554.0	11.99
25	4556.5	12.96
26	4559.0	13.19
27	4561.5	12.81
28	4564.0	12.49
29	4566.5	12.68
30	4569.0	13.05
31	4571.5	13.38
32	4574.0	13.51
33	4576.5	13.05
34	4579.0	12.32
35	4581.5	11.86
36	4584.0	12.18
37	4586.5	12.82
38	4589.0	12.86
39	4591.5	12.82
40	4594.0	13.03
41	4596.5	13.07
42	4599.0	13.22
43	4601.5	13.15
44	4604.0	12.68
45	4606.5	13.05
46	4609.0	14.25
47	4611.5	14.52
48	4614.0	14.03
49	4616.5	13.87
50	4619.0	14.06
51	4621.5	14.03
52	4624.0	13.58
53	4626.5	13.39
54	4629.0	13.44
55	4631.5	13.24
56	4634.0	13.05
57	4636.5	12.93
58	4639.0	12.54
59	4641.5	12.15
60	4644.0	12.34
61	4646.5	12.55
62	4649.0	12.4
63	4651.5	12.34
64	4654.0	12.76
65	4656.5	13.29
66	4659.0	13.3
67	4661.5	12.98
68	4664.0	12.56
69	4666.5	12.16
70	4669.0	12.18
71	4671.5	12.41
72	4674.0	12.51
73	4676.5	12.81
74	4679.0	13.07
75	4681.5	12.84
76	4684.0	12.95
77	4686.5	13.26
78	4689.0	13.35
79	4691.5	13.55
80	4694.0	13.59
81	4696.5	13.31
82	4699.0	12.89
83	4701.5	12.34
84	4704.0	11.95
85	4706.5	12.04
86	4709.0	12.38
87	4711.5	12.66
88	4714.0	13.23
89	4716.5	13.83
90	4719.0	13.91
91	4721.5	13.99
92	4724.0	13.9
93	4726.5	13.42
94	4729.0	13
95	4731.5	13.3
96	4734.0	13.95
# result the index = 2.1 angstrom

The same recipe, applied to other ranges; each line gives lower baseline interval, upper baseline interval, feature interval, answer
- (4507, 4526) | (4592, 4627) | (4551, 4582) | 1.5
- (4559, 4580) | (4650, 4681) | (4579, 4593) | 0.4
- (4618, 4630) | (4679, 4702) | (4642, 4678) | 2.1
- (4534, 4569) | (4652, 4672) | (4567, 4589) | -0.7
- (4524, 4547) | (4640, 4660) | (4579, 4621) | -3.1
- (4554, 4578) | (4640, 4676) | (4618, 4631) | -1.0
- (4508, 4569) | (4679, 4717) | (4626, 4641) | -0.4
